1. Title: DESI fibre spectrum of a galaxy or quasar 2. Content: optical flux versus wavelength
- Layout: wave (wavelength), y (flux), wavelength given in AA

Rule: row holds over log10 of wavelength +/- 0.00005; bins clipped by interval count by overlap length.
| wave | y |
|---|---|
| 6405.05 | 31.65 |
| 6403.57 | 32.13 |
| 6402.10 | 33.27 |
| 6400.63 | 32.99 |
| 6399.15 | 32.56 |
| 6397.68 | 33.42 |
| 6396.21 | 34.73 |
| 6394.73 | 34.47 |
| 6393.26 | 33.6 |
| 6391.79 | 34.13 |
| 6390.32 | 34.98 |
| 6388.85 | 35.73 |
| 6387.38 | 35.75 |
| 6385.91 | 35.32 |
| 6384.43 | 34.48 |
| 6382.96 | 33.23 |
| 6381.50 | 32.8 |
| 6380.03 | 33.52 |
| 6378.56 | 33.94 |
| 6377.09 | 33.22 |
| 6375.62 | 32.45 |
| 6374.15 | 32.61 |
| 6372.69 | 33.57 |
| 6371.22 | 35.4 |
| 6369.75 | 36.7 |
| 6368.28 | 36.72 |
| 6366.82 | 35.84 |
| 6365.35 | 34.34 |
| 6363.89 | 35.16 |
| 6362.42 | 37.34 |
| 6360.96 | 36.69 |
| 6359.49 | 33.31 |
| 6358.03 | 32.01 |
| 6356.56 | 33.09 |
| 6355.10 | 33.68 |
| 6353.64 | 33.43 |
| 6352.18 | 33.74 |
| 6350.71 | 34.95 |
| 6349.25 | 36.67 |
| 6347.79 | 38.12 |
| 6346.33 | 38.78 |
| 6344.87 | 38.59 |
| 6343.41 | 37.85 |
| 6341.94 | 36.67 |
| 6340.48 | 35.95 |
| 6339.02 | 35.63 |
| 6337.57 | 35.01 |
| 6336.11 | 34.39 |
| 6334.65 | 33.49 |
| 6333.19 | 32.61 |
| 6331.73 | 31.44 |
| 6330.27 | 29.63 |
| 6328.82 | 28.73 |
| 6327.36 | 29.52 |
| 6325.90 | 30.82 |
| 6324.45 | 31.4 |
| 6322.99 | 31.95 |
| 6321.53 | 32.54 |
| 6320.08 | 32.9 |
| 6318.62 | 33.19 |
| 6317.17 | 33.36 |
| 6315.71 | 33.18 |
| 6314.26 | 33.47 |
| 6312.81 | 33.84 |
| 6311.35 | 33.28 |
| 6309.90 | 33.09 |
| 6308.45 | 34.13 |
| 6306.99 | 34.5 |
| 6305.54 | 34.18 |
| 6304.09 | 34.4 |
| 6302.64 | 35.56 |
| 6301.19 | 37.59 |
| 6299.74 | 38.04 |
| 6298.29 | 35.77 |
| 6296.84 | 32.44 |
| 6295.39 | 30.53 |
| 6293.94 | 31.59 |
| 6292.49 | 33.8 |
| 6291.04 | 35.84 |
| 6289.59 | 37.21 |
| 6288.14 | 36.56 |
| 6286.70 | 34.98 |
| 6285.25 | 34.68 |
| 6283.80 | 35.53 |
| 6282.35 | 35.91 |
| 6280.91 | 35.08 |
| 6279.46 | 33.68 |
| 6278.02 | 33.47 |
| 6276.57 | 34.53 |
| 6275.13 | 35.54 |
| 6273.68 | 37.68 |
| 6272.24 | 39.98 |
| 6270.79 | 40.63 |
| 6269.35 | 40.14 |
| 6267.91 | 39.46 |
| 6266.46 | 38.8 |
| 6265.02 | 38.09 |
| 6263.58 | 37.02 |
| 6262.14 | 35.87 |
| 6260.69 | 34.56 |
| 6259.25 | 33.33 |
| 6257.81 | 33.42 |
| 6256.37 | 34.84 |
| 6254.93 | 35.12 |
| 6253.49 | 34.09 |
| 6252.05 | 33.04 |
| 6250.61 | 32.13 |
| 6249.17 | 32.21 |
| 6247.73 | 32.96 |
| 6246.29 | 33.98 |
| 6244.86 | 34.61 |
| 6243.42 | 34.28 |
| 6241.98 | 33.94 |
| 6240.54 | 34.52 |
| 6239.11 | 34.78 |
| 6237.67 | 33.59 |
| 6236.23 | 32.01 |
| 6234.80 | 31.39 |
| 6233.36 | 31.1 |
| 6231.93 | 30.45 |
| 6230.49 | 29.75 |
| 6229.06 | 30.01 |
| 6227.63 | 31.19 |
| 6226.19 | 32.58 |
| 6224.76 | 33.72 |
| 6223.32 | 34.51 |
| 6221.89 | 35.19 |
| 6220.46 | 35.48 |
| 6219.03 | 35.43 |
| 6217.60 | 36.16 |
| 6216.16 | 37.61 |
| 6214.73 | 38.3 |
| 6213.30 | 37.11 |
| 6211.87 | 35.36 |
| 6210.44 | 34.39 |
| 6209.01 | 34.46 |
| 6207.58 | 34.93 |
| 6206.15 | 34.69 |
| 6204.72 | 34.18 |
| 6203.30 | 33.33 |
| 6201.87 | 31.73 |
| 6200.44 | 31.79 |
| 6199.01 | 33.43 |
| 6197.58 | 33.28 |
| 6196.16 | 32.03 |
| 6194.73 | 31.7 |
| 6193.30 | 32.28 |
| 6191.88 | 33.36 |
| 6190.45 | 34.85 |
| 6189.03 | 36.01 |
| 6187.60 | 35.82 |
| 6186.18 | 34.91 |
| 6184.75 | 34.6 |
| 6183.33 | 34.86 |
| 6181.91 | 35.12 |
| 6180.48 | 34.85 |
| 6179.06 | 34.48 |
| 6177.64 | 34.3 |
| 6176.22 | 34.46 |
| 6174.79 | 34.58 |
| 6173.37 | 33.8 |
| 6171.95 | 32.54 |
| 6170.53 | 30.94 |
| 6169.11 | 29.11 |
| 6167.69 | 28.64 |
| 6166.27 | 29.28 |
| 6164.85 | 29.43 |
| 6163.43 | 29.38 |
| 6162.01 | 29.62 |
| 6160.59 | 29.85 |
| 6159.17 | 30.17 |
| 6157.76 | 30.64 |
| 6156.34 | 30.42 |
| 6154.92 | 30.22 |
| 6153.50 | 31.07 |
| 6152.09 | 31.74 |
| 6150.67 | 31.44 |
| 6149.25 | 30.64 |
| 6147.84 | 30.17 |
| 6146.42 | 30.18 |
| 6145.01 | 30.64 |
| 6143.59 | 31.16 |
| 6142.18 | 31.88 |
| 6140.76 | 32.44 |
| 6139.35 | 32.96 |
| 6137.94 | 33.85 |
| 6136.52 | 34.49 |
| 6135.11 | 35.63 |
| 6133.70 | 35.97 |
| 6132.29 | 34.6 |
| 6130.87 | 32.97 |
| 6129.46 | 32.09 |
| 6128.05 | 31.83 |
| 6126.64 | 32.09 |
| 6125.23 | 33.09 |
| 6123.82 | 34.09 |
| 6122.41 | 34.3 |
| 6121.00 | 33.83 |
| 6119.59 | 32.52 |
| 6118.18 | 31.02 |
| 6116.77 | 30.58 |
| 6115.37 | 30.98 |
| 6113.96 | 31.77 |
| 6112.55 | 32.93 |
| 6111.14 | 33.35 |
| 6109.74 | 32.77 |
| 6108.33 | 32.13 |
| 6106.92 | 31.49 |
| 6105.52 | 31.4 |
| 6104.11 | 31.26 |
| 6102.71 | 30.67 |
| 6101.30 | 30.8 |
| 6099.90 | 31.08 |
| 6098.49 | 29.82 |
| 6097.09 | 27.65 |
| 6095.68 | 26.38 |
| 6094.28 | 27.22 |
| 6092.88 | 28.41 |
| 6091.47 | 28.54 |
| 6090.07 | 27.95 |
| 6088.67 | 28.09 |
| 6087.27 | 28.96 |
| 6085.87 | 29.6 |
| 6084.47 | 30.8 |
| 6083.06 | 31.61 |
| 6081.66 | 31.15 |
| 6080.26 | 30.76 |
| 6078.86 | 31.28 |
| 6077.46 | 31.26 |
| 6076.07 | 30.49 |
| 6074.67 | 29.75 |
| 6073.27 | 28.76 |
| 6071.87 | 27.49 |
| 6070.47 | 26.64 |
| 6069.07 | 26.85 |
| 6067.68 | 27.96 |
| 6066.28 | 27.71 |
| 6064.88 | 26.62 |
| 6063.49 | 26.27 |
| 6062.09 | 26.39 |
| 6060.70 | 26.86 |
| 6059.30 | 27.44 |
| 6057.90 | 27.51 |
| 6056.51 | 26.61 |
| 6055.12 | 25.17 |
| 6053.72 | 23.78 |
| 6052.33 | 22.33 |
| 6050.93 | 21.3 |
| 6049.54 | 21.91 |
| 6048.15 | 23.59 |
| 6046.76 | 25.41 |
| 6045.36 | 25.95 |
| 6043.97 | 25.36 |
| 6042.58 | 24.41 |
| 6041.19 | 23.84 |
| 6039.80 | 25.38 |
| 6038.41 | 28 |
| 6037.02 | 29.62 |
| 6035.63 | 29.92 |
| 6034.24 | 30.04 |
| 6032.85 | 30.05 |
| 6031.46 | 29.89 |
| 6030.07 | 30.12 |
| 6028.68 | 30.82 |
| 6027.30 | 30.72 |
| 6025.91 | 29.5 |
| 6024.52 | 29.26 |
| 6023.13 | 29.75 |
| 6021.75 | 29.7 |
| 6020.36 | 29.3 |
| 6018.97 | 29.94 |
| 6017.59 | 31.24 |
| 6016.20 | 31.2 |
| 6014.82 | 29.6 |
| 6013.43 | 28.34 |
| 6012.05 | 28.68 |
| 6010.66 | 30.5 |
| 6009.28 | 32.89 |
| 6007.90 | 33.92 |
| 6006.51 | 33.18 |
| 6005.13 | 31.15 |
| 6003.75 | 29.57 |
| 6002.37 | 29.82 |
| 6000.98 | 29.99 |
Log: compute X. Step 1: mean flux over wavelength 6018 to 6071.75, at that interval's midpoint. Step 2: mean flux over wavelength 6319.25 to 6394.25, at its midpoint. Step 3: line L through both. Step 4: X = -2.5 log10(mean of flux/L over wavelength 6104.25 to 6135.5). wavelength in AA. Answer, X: -0.14 mag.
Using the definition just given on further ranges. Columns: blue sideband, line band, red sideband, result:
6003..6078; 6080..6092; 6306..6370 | -0.02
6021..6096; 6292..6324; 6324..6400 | -0.02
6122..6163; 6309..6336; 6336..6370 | 0.09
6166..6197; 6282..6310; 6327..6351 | -0.02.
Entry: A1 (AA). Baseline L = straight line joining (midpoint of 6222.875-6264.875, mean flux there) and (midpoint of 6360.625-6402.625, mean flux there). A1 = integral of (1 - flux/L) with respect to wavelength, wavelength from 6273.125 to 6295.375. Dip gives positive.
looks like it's -0.8 AA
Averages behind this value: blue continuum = 33.3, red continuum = 34.4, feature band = 34.9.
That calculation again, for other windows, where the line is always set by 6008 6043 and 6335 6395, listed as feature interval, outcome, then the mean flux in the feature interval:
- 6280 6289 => -0.5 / 35.4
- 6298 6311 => -0.5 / 35.2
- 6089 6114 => 0.4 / 30.2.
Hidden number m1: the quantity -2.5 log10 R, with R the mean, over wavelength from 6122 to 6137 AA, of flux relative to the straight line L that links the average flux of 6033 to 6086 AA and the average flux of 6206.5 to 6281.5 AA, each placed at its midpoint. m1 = -0.123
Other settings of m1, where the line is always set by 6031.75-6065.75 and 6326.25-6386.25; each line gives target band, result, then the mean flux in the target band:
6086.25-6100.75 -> -0.05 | 28.5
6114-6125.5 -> -0.16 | 32.5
